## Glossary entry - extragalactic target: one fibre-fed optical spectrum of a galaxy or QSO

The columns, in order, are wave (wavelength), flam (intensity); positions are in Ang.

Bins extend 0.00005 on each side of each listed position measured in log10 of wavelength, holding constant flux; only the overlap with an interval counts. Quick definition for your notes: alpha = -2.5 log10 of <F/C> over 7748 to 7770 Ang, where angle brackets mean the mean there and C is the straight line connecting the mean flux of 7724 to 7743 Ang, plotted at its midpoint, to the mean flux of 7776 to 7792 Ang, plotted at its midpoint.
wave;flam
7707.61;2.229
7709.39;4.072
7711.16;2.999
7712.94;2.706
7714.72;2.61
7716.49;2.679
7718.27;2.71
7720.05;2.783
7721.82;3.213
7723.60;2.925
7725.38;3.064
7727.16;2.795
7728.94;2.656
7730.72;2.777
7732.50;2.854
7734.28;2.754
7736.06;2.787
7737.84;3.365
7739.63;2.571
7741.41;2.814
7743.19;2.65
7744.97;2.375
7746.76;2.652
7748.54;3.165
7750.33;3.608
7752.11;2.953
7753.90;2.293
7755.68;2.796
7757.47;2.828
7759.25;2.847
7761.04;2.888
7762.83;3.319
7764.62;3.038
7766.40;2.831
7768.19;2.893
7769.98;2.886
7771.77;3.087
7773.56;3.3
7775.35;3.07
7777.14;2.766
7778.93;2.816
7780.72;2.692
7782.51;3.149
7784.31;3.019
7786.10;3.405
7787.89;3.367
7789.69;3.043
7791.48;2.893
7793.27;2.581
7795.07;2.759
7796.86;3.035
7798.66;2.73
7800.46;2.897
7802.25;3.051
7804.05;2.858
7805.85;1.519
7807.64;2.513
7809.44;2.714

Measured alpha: -0.01 mag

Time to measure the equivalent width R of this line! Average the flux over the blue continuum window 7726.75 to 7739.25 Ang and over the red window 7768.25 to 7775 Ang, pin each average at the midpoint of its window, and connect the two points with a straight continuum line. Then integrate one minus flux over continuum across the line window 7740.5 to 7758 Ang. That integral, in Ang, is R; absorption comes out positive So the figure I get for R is 0.7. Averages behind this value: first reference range 2.84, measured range 2.81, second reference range 3.06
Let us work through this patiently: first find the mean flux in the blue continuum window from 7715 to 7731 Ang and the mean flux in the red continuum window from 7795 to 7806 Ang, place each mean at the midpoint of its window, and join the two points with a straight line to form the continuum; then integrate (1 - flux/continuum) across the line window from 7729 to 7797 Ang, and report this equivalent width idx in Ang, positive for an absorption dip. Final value -2.8 Ang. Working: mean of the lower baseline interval 2.84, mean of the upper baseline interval 2.77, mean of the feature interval 2.91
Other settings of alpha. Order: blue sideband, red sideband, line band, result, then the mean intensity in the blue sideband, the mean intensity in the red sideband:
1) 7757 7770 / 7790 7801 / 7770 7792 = -0.061 mag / 2.95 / 2.83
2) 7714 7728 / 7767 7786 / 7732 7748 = 0.050 mag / 2.85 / 2.98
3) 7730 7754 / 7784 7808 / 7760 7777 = -0.066 mag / 2.85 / 2.84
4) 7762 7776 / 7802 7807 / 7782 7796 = -0.127 mag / 3.05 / 2.4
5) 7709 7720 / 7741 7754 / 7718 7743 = 0.005 mag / 2.9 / 2.85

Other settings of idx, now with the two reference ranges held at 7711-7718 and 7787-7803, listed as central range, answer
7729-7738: -0.3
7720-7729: -0.6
